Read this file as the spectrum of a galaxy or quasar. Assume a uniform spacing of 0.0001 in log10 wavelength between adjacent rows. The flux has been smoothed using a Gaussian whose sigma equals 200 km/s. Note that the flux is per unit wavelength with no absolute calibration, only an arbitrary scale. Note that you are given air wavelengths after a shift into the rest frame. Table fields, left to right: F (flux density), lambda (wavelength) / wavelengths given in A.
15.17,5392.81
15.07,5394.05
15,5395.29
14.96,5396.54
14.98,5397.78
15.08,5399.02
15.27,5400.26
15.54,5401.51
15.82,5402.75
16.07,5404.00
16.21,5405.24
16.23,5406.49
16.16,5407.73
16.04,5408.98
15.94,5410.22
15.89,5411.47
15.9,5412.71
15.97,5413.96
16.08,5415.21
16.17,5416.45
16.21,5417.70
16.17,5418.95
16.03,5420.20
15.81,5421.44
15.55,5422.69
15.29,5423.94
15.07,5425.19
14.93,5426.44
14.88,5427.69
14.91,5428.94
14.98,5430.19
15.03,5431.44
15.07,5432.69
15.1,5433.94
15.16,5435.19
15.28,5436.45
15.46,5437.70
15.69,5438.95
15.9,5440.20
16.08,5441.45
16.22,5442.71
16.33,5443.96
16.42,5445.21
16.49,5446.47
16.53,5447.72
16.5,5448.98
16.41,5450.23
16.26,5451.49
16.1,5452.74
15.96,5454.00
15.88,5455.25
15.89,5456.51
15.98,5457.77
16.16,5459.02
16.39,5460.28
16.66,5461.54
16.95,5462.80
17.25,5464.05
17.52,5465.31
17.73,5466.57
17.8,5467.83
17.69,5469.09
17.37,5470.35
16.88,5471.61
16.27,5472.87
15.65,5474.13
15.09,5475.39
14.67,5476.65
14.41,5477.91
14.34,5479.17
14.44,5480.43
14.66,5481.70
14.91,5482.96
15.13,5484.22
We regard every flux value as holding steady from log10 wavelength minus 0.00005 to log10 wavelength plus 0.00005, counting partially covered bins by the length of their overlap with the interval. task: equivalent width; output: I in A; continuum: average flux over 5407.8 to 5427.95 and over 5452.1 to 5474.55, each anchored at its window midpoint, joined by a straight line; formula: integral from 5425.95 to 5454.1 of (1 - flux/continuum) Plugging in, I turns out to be 0.9 A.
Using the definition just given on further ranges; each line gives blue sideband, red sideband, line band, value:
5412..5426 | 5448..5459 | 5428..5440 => 0.57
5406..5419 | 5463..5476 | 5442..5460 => 0.46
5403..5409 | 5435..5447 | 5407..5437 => 0.86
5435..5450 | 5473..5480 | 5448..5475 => -2.11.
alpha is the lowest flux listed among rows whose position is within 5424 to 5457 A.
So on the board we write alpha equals 14.88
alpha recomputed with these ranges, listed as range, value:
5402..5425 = 15.29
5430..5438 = 14.98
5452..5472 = 15.88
